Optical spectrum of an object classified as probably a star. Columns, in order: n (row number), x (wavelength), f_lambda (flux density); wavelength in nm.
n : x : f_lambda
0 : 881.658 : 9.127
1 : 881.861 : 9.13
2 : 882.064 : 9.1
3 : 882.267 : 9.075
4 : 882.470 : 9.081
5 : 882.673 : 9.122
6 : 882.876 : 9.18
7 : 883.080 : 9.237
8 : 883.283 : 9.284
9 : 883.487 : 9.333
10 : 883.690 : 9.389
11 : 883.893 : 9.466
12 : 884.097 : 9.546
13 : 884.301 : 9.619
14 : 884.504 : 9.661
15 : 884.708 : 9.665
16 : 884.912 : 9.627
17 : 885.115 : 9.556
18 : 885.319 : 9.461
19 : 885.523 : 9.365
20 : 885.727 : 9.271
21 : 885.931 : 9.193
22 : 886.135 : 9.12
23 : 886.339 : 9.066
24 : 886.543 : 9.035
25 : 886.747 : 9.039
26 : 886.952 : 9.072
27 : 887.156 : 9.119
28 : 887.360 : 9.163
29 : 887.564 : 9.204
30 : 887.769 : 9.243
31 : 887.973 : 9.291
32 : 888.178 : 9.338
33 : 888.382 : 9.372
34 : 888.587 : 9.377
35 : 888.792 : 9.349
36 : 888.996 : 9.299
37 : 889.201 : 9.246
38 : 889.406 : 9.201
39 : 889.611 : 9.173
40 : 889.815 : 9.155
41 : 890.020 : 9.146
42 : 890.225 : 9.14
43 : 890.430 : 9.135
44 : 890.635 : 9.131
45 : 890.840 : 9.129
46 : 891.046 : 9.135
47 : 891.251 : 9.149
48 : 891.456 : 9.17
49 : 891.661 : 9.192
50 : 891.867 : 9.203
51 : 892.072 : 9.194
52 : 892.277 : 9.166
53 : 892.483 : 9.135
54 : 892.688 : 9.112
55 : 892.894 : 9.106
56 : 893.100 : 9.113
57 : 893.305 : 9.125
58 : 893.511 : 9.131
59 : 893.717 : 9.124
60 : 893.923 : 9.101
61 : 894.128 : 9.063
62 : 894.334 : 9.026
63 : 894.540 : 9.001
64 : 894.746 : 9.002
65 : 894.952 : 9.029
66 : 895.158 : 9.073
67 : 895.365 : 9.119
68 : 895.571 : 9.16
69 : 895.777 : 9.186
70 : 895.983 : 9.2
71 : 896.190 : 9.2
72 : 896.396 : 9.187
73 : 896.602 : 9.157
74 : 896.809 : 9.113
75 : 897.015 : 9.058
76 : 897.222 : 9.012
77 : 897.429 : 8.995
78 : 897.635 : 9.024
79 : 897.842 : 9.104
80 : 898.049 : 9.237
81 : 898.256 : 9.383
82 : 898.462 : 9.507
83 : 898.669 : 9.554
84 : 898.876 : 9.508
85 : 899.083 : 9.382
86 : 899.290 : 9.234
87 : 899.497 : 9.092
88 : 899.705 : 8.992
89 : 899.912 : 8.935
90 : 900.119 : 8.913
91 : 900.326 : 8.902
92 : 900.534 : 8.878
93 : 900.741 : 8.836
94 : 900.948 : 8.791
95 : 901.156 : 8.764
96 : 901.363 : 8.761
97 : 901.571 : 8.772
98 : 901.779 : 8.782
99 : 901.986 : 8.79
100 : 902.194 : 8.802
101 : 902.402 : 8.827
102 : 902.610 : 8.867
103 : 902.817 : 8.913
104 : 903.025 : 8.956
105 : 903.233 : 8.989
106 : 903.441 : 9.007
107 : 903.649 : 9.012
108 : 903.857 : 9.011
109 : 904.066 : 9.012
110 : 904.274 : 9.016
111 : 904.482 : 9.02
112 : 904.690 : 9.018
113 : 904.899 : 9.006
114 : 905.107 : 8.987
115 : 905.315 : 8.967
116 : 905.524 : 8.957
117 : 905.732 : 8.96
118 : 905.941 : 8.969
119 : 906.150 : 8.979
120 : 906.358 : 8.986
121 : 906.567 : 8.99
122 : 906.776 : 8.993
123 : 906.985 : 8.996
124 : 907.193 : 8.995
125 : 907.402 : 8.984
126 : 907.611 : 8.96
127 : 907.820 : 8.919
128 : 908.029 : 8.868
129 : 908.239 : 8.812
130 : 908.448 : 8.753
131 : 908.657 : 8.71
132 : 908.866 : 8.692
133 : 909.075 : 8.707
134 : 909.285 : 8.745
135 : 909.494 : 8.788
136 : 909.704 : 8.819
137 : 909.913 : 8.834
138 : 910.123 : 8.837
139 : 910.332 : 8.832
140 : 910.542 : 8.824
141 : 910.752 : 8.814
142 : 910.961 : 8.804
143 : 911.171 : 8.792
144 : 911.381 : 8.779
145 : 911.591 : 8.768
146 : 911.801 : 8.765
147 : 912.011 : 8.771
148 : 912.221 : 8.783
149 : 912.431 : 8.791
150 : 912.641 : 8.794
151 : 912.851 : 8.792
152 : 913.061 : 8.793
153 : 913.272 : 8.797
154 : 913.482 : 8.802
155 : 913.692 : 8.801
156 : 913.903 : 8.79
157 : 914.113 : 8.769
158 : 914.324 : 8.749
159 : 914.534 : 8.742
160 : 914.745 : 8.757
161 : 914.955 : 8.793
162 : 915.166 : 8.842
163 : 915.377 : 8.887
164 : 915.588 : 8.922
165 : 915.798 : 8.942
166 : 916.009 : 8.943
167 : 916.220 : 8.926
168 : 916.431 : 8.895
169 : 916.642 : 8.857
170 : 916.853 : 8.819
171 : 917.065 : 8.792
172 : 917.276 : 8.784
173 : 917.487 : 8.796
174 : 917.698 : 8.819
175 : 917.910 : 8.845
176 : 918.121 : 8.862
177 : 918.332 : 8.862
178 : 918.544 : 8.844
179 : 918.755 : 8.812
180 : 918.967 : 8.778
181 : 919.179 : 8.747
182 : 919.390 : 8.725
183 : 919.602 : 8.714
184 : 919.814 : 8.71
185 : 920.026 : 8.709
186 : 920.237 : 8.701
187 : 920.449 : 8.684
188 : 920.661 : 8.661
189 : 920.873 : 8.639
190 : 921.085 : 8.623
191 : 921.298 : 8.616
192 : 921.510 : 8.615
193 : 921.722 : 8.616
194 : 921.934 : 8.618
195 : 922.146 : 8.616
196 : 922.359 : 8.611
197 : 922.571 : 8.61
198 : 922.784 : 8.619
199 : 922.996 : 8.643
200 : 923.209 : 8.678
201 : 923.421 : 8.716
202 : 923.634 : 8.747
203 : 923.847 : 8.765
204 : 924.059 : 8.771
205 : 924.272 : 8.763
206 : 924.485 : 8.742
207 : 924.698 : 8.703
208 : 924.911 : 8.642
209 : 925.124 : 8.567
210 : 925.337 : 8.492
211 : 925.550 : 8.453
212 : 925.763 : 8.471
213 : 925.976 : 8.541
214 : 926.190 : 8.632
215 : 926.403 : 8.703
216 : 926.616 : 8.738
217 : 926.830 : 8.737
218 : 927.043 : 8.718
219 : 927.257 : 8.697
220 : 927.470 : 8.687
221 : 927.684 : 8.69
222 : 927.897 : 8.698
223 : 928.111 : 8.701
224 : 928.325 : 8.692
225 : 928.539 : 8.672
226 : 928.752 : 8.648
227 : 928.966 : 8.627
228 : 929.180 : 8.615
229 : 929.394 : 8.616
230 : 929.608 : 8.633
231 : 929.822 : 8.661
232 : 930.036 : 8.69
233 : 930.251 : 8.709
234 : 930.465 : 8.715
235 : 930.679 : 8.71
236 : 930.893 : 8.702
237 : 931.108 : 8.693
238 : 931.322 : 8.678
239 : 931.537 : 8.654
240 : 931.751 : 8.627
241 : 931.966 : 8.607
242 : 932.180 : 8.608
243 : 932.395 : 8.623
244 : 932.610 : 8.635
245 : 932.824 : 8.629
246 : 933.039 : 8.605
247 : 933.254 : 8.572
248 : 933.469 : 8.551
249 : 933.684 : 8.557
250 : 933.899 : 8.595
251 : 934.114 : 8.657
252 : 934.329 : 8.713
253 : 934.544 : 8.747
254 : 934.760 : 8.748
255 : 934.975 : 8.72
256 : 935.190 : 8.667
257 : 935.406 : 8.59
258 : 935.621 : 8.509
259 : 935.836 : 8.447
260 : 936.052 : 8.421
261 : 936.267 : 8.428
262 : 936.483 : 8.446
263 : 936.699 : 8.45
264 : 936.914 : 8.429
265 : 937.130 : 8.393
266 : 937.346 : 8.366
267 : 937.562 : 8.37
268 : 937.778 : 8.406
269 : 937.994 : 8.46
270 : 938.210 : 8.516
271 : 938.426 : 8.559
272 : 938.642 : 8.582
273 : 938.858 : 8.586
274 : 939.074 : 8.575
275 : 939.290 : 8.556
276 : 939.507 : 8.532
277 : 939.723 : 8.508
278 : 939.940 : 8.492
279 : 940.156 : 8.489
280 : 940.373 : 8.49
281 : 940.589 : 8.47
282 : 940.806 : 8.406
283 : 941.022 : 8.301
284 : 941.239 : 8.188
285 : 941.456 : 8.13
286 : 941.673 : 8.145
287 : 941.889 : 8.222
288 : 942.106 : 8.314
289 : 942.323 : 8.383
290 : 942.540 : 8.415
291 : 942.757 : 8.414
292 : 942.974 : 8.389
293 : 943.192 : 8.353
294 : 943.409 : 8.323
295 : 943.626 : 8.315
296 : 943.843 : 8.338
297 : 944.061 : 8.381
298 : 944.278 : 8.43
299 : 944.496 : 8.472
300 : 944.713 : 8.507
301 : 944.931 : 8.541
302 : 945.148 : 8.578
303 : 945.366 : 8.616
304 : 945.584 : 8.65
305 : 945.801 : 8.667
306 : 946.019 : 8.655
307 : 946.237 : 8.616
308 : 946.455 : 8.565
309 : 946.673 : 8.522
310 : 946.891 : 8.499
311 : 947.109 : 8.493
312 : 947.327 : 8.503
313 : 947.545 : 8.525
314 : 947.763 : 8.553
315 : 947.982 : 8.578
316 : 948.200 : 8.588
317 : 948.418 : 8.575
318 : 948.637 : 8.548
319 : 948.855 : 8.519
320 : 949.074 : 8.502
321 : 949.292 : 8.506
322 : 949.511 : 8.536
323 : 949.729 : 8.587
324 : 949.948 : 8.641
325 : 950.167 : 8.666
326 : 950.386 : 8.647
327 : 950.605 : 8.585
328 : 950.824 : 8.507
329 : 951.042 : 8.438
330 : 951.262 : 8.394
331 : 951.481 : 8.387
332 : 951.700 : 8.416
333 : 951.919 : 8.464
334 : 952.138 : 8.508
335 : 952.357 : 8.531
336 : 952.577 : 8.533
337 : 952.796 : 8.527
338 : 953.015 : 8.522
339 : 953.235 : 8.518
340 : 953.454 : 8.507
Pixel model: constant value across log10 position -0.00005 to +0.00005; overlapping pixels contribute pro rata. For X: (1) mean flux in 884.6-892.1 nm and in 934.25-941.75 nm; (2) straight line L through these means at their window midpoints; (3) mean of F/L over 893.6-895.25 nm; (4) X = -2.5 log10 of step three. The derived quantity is 0.01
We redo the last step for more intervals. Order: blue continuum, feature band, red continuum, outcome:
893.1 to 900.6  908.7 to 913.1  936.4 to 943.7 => 0.01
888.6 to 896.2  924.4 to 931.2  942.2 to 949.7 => 0.01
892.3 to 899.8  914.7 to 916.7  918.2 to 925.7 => -0.01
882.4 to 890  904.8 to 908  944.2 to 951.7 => 0.01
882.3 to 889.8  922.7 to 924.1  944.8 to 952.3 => 0.02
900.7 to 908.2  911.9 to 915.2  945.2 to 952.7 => 0.01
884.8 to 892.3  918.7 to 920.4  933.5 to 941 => 0.01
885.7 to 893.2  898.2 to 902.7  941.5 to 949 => 0.00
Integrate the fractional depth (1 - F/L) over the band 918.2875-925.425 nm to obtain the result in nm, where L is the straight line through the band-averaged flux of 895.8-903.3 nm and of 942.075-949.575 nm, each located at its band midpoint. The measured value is 0.08 nm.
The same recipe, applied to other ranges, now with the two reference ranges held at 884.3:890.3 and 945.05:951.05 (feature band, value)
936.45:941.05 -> 0.11 nm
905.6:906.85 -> 0.01 nm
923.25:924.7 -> 0.02 nm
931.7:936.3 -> 0.07 nm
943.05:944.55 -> 0.04 nm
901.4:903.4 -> 0.05 nm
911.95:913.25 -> 0.03 nm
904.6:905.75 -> 0.01 nm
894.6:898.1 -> 0.03 nm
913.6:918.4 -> 0.06 nm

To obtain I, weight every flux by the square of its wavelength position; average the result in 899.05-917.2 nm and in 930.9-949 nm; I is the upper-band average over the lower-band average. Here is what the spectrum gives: 1.03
